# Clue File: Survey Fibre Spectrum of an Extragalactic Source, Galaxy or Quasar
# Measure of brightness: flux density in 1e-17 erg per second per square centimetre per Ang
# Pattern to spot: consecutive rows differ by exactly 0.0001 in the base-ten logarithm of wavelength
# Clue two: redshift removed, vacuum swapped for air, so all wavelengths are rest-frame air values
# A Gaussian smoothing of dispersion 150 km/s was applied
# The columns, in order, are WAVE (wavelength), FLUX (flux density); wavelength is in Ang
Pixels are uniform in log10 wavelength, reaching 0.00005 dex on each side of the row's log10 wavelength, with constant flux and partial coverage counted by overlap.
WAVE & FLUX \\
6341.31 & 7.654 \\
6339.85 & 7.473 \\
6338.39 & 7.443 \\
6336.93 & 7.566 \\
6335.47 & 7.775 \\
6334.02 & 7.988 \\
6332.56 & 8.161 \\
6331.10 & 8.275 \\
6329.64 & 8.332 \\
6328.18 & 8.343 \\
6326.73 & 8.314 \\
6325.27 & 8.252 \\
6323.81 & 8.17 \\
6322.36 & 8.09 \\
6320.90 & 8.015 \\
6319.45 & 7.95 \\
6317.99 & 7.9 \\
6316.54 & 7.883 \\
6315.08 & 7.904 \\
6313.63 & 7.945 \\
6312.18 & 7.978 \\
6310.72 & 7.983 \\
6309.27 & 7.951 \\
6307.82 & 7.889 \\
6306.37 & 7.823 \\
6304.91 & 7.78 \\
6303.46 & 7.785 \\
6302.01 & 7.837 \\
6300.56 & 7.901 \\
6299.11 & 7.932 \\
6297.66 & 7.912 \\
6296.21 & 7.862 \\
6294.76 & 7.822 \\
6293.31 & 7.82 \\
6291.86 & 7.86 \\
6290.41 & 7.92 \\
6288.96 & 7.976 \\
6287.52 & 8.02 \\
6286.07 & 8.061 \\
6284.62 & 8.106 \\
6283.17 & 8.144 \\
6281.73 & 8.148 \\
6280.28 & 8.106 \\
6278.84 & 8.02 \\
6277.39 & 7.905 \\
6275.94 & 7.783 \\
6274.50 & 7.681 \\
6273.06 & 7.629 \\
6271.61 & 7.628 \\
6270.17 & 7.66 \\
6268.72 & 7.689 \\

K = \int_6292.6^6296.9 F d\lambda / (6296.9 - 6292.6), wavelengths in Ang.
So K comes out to 7.83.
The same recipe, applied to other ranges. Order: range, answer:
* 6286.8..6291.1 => 7.98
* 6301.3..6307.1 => 7.8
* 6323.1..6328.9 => 8.27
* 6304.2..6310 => 7.86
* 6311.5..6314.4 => 7.98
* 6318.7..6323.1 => 8.02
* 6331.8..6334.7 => 8.07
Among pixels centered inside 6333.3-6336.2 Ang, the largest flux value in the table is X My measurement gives 7.988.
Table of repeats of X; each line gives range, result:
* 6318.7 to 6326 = 8.252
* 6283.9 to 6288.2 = 8.106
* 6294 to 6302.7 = 7.932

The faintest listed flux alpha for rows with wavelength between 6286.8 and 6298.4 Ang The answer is 7.82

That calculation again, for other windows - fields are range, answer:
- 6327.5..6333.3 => 8.161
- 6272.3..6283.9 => 7.629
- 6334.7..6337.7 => 7.566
